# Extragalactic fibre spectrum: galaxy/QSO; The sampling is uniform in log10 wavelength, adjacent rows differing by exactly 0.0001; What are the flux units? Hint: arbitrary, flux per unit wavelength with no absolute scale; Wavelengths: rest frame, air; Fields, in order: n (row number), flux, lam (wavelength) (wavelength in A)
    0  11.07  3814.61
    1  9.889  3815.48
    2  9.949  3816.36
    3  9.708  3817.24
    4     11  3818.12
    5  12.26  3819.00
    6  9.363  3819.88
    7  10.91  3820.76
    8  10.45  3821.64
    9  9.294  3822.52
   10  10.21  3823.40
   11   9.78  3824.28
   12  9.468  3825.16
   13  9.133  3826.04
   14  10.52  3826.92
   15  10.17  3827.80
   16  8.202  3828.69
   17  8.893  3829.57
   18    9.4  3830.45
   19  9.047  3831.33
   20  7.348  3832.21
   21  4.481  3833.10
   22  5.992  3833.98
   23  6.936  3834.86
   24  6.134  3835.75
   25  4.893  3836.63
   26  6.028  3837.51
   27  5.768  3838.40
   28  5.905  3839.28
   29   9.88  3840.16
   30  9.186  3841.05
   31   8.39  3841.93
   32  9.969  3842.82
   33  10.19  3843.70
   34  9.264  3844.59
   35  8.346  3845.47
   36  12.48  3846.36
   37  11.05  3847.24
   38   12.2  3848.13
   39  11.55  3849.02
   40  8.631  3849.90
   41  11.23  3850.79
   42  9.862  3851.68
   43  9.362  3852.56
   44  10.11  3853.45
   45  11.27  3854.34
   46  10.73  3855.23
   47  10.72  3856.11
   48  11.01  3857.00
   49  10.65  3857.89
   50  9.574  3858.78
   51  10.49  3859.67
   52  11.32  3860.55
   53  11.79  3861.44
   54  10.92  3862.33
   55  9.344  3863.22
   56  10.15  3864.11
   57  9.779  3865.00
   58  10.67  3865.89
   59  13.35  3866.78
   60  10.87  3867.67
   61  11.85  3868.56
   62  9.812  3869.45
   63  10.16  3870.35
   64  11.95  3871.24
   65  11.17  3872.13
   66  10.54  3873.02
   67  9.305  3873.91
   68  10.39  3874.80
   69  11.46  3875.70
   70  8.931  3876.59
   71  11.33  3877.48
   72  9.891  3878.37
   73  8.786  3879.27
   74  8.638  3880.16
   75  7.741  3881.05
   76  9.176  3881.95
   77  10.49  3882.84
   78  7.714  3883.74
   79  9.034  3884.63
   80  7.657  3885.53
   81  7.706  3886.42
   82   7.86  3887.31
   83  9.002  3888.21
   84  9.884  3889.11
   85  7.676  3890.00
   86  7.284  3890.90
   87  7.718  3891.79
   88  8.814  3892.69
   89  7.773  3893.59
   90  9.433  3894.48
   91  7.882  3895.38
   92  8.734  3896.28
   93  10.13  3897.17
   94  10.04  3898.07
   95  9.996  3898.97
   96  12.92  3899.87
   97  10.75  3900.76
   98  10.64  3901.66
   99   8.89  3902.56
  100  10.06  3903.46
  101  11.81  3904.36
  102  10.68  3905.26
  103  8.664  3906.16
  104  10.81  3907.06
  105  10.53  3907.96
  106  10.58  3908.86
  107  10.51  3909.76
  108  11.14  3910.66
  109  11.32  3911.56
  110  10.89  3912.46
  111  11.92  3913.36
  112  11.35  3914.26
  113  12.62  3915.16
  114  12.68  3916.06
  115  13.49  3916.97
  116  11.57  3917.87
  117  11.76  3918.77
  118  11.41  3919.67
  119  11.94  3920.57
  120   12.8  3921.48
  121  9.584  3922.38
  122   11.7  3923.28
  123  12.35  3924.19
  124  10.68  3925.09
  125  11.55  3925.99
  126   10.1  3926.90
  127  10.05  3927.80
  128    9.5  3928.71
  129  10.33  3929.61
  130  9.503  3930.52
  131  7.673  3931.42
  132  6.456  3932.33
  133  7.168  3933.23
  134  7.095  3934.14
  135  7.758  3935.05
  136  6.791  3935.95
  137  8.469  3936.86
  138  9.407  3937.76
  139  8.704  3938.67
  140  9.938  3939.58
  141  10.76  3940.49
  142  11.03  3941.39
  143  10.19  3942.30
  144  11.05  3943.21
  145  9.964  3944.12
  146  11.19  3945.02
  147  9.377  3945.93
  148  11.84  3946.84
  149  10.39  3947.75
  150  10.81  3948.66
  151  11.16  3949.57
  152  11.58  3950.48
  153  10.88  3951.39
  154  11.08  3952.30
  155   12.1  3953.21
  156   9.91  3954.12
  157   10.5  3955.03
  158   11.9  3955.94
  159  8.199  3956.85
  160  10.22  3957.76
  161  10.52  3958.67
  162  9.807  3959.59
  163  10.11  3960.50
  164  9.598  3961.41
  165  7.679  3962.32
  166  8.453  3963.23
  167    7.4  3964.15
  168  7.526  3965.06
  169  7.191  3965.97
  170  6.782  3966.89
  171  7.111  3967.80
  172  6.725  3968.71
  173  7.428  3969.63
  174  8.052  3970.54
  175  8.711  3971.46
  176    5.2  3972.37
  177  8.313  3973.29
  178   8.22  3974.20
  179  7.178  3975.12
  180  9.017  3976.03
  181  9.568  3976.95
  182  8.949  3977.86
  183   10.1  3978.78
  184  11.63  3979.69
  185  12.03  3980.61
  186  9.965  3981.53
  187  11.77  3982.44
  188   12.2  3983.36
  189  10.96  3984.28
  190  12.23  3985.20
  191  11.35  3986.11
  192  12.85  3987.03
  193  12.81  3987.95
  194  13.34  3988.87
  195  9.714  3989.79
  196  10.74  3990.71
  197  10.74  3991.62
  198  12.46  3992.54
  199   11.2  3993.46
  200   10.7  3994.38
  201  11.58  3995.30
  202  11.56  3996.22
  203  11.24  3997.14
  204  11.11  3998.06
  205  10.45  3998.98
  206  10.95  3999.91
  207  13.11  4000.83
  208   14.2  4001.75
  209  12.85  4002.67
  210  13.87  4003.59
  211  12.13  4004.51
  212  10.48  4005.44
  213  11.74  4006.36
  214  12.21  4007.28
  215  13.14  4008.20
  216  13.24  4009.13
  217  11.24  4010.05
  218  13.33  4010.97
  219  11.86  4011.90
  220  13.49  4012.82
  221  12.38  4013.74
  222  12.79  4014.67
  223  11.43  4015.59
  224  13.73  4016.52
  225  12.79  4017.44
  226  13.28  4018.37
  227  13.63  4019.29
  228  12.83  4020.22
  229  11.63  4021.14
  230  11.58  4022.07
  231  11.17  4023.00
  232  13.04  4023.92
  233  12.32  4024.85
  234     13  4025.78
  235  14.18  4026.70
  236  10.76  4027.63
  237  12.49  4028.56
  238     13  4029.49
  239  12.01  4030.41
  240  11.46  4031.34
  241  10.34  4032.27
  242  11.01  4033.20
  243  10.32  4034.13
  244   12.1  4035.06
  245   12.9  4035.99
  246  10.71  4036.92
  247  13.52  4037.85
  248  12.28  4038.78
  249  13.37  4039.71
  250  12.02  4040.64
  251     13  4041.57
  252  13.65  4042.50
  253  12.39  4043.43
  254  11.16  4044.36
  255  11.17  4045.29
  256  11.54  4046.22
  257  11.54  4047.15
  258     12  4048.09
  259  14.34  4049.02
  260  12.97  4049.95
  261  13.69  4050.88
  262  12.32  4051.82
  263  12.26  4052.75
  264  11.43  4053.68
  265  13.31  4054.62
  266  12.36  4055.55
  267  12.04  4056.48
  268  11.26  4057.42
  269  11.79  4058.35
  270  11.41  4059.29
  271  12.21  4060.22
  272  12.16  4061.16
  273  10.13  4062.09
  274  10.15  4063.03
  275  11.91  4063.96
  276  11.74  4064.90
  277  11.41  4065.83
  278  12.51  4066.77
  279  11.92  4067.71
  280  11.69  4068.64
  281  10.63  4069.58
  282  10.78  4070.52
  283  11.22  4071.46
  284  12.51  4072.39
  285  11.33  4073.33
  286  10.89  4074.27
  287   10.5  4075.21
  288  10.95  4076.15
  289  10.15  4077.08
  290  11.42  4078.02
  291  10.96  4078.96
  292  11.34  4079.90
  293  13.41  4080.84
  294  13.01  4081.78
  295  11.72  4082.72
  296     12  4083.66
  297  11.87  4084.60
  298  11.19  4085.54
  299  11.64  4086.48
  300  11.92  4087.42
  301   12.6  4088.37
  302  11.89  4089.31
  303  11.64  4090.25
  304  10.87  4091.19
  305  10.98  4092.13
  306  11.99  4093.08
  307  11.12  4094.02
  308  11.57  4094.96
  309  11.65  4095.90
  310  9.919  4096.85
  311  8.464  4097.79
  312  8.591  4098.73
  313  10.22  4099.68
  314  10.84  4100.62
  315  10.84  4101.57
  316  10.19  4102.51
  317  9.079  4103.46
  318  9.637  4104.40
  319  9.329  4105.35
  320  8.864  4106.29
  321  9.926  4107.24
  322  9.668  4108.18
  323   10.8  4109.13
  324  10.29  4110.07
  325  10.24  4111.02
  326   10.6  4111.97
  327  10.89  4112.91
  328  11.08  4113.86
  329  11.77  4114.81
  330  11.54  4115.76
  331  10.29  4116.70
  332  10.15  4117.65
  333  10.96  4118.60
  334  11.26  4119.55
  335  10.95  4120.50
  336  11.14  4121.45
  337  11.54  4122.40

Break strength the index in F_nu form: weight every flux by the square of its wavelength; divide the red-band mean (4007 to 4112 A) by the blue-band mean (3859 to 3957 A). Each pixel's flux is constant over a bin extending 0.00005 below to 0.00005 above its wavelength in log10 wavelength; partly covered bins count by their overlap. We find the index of 1.24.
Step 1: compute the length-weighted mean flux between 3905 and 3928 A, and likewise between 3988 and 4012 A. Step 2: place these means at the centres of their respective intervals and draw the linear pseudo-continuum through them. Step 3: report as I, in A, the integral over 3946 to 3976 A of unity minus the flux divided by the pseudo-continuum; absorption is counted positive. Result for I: 6.4 A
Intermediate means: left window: 11.3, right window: 11.9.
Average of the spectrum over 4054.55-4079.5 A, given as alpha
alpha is 11.4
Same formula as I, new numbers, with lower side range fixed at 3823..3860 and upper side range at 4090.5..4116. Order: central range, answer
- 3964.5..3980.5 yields 2.6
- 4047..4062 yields -3.1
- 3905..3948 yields -3.6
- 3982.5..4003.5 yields -4.0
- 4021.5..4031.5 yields -2.2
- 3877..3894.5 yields 1.3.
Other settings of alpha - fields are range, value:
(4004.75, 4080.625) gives 12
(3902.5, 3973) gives 9.93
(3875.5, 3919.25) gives 9.92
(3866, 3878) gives 10.8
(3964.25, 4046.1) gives 11.3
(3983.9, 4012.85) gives 11.9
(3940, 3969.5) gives 9.75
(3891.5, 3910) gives 9.88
